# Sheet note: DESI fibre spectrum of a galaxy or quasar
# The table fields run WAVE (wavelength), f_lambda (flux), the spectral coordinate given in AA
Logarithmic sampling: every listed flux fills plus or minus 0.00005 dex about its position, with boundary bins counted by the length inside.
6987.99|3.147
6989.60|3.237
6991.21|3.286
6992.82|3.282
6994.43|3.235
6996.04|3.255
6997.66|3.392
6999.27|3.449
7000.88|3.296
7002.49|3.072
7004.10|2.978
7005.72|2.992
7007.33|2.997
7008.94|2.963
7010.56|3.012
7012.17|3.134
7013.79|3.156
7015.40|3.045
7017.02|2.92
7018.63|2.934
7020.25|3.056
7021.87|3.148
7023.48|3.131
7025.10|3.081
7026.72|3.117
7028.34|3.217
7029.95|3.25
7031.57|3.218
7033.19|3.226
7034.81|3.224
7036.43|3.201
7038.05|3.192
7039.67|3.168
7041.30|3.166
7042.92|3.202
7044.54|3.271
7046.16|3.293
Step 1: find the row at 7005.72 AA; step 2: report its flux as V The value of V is 2.992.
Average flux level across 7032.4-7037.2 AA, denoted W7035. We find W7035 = 3.22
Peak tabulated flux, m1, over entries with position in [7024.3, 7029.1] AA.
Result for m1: 3.217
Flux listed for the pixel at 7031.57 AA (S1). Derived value 3.218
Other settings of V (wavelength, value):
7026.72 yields 3.117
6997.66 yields 3.392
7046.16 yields 3.293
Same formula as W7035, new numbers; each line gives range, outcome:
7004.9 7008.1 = 2.99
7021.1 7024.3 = 3.14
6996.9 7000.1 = 3.42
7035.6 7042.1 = 3.18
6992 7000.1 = 3.32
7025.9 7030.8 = 3.2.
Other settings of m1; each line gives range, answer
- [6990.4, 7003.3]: 3.449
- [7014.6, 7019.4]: 3.045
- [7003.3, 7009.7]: 2.997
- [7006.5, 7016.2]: 3.156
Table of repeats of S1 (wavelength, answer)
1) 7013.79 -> 3.156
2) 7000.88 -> 3.296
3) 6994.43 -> 3.235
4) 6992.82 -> 3.282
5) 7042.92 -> 3.202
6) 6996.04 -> 3.255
